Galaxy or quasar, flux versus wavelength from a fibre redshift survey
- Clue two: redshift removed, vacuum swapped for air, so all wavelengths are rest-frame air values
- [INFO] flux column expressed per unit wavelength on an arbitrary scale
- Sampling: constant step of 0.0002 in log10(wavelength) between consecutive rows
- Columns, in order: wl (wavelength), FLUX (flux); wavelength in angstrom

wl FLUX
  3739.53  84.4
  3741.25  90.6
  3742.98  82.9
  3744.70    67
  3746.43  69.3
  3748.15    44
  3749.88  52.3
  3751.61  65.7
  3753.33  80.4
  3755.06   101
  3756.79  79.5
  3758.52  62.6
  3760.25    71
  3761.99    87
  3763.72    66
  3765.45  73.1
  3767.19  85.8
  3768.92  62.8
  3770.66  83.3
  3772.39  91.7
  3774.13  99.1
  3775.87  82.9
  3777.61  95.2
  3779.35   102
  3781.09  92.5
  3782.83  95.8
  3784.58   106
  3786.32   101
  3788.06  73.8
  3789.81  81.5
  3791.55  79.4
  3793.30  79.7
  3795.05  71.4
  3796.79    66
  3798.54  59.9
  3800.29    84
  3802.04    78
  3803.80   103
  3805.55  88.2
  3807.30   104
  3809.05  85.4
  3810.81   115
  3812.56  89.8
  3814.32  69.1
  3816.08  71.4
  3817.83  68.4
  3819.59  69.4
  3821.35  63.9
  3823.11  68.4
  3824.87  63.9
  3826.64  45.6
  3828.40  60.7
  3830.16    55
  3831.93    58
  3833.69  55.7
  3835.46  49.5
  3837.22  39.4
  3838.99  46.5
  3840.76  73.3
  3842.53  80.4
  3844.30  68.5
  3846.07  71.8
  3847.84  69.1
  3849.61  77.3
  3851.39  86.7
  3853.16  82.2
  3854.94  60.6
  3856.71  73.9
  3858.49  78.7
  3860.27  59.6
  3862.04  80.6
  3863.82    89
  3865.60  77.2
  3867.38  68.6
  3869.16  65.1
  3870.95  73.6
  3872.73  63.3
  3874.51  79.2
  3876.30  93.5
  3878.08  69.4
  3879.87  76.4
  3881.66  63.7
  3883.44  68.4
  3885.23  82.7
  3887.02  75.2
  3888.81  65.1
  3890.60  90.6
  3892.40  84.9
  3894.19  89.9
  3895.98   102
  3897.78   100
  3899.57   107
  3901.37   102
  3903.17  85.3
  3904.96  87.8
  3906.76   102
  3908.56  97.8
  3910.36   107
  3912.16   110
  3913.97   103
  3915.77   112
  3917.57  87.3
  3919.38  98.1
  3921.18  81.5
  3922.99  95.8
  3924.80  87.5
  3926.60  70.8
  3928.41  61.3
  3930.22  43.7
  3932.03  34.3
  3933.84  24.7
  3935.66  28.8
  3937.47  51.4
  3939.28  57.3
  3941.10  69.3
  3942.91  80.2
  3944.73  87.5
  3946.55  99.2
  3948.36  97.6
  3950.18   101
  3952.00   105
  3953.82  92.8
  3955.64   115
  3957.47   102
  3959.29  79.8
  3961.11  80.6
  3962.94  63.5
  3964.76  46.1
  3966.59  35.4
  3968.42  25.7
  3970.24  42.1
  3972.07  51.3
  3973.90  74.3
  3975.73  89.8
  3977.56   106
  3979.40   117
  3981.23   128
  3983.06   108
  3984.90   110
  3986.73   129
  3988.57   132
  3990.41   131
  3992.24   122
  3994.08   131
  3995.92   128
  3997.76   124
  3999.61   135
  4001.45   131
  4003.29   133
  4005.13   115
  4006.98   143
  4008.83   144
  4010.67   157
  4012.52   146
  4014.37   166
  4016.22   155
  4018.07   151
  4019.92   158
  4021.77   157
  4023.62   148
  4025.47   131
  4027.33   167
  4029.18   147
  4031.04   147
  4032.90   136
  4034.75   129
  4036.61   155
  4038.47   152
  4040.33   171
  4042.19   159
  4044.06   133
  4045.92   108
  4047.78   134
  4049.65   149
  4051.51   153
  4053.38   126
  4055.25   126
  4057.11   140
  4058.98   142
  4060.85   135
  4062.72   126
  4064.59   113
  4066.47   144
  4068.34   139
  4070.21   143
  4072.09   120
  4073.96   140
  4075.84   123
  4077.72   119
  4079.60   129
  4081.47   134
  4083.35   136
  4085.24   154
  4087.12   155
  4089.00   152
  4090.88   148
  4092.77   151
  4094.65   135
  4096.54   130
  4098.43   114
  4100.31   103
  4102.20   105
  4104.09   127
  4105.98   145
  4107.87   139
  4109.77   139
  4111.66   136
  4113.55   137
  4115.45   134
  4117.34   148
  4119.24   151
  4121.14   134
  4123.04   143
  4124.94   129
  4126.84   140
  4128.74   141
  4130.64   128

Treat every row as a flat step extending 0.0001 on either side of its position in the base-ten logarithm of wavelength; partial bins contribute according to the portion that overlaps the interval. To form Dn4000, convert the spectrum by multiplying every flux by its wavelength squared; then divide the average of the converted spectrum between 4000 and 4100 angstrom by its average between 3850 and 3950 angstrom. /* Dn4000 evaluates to 1.9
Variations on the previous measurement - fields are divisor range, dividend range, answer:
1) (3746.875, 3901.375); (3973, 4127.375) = 1.98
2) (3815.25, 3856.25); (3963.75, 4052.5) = 2.13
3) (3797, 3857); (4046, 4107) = 2.12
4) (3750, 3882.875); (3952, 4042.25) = 1.74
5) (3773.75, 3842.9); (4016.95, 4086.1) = 2.07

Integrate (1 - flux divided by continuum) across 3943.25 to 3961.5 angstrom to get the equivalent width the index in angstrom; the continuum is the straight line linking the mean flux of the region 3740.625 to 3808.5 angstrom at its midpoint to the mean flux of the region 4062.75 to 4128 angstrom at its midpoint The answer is 2.4 angstrom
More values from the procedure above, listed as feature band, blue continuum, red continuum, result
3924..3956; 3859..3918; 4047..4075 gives 9.2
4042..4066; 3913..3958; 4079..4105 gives -2.6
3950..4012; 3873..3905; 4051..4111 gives 2.6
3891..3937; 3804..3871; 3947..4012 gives 2.3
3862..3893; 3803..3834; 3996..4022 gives 6.4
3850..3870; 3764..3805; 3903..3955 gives 1.9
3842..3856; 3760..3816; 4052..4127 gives 3.0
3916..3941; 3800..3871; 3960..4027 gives 8.3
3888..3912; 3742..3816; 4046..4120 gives 1.9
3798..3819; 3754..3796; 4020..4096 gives 1.4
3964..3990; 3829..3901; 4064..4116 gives 4.5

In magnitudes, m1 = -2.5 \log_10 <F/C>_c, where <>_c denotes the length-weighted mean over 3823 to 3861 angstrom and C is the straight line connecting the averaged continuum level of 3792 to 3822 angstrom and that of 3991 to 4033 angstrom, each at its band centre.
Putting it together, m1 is 0.37 mag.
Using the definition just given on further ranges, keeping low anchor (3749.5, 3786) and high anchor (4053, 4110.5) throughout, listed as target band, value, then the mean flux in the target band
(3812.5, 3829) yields 0.36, 66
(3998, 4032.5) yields -0.18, 146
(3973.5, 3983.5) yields 0.12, 105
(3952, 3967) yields 0.38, 80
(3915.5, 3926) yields 0.17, 92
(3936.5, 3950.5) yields 0.37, 79.4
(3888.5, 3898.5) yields 0.15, 89.9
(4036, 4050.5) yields -0.14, 145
